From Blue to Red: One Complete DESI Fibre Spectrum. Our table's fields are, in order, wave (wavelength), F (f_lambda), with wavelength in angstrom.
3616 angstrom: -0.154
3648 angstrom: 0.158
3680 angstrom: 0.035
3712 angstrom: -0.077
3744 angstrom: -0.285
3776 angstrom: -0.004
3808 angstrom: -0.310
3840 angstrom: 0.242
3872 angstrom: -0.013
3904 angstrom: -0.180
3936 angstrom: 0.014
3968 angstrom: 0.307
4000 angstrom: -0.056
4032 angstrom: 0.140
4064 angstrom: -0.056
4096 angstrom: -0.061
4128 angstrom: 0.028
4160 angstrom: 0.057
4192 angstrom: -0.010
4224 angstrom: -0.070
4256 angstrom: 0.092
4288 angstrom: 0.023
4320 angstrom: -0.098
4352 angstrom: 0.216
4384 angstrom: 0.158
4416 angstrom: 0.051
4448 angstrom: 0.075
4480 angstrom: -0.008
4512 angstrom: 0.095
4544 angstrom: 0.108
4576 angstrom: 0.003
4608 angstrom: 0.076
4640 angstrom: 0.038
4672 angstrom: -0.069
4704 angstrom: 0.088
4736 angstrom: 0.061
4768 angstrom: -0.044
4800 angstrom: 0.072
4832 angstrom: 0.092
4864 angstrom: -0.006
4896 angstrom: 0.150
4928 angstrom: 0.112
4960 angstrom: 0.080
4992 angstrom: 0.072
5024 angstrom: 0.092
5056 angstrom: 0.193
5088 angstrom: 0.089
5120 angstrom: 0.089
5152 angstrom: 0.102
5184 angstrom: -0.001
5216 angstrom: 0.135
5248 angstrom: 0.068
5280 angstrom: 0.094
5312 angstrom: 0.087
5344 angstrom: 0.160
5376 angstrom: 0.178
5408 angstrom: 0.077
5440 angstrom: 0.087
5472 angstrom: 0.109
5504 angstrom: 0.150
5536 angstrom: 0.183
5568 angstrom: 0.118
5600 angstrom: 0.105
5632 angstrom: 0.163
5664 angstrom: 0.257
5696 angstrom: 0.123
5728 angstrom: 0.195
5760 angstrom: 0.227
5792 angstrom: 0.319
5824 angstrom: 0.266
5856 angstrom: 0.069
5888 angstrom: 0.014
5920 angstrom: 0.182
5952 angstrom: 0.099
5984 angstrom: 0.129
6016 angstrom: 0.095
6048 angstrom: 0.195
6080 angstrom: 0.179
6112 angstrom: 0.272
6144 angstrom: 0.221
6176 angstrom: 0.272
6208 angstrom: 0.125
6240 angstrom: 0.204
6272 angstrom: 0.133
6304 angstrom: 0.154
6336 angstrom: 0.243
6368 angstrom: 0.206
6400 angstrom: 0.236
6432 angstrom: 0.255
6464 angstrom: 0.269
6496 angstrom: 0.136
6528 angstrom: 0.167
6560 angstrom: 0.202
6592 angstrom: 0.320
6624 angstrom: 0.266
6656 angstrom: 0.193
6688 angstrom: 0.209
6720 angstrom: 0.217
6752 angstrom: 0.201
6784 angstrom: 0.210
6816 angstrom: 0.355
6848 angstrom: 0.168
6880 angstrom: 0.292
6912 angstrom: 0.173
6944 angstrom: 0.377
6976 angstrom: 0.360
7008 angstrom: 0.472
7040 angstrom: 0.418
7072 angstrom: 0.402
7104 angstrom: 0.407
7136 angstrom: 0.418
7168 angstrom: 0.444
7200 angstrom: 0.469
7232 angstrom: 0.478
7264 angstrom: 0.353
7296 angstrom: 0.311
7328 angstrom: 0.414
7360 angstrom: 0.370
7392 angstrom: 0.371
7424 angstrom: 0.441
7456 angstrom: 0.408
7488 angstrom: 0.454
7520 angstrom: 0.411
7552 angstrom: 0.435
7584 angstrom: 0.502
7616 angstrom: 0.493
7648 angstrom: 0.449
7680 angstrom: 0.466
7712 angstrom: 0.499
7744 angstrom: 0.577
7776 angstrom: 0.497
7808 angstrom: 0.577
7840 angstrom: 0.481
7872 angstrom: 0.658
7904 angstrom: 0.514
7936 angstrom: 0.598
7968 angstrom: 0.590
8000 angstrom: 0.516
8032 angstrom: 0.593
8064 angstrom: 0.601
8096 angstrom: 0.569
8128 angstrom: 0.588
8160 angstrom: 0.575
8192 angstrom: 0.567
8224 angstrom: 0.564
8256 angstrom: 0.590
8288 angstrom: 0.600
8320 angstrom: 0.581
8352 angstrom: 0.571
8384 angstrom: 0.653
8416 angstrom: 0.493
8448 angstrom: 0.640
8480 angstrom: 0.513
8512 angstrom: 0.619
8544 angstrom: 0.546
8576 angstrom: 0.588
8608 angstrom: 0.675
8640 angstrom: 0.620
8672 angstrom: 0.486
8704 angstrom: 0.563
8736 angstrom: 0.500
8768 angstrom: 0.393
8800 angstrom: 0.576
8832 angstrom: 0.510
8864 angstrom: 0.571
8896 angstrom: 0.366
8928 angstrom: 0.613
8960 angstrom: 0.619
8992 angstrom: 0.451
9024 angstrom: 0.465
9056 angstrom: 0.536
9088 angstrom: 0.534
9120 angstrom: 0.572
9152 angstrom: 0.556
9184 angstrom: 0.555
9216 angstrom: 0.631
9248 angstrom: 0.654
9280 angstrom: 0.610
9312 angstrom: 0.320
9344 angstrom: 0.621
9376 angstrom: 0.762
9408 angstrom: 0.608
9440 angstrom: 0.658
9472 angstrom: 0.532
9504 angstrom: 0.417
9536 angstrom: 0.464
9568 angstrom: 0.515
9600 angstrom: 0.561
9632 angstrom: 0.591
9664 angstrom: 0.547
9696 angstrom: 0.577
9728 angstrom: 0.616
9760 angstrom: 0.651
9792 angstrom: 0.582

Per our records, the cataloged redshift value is 0.74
